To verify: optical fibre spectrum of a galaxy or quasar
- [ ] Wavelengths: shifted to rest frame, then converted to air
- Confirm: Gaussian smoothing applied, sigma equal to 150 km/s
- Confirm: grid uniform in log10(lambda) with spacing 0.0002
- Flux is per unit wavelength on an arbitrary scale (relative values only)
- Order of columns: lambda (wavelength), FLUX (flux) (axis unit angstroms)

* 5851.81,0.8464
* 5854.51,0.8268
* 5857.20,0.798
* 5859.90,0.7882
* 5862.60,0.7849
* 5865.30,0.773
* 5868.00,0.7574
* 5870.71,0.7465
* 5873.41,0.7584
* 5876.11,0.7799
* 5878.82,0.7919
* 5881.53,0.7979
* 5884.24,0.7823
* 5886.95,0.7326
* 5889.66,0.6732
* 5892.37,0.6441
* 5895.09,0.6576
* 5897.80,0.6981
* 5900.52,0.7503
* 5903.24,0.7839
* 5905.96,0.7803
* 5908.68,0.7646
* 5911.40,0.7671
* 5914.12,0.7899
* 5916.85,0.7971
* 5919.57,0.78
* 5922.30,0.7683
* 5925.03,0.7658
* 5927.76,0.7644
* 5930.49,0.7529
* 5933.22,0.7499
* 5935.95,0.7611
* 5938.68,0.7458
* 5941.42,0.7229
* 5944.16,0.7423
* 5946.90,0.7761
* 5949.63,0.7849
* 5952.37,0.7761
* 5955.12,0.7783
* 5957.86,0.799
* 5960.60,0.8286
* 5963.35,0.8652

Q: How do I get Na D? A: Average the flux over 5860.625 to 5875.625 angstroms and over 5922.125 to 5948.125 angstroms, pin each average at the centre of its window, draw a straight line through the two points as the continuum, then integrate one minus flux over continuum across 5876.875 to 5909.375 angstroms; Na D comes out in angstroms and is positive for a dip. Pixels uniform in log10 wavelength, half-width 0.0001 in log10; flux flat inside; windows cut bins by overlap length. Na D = 1.0 angstroms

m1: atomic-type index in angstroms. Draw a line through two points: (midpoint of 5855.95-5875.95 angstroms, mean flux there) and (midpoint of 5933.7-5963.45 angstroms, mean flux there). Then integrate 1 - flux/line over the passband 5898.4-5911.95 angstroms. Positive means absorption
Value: 0.2 angstroms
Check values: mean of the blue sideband 0.773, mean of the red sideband 0.776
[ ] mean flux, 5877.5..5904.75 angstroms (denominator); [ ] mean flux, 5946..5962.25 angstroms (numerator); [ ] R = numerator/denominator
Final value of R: 1.08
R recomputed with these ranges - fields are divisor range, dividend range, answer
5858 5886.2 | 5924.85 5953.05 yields 0.98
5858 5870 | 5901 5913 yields 1.00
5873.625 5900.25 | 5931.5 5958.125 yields 1.04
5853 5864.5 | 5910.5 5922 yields 0.98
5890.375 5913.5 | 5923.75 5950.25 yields 1.03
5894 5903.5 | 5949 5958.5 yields 1.09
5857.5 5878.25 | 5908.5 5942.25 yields 0.99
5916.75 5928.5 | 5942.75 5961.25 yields 1.01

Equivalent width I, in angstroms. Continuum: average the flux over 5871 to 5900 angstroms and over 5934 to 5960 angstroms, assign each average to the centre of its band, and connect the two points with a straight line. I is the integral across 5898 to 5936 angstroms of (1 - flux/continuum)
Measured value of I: -0.9 angstroms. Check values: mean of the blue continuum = 0.733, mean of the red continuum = 0.767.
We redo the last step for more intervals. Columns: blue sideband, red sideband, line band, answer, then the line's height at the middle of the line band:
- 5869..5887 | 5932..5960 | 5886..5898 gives 1.5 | 0.771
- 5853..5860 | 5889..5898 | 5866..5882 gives -0.7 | 0.74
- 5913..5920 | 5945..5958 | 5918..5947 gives 1.1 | 0.785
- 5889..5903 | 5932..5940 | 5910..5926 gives -1.2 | 0.726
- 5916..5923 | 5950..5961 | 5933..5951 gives 0.8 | 0.788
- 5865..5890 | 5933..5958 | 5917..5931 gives -0.1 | 0.762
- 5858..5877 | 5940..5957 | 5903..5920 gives -0.3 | 0.767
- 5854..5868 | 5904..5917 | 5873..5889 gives 0.3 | 0.785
